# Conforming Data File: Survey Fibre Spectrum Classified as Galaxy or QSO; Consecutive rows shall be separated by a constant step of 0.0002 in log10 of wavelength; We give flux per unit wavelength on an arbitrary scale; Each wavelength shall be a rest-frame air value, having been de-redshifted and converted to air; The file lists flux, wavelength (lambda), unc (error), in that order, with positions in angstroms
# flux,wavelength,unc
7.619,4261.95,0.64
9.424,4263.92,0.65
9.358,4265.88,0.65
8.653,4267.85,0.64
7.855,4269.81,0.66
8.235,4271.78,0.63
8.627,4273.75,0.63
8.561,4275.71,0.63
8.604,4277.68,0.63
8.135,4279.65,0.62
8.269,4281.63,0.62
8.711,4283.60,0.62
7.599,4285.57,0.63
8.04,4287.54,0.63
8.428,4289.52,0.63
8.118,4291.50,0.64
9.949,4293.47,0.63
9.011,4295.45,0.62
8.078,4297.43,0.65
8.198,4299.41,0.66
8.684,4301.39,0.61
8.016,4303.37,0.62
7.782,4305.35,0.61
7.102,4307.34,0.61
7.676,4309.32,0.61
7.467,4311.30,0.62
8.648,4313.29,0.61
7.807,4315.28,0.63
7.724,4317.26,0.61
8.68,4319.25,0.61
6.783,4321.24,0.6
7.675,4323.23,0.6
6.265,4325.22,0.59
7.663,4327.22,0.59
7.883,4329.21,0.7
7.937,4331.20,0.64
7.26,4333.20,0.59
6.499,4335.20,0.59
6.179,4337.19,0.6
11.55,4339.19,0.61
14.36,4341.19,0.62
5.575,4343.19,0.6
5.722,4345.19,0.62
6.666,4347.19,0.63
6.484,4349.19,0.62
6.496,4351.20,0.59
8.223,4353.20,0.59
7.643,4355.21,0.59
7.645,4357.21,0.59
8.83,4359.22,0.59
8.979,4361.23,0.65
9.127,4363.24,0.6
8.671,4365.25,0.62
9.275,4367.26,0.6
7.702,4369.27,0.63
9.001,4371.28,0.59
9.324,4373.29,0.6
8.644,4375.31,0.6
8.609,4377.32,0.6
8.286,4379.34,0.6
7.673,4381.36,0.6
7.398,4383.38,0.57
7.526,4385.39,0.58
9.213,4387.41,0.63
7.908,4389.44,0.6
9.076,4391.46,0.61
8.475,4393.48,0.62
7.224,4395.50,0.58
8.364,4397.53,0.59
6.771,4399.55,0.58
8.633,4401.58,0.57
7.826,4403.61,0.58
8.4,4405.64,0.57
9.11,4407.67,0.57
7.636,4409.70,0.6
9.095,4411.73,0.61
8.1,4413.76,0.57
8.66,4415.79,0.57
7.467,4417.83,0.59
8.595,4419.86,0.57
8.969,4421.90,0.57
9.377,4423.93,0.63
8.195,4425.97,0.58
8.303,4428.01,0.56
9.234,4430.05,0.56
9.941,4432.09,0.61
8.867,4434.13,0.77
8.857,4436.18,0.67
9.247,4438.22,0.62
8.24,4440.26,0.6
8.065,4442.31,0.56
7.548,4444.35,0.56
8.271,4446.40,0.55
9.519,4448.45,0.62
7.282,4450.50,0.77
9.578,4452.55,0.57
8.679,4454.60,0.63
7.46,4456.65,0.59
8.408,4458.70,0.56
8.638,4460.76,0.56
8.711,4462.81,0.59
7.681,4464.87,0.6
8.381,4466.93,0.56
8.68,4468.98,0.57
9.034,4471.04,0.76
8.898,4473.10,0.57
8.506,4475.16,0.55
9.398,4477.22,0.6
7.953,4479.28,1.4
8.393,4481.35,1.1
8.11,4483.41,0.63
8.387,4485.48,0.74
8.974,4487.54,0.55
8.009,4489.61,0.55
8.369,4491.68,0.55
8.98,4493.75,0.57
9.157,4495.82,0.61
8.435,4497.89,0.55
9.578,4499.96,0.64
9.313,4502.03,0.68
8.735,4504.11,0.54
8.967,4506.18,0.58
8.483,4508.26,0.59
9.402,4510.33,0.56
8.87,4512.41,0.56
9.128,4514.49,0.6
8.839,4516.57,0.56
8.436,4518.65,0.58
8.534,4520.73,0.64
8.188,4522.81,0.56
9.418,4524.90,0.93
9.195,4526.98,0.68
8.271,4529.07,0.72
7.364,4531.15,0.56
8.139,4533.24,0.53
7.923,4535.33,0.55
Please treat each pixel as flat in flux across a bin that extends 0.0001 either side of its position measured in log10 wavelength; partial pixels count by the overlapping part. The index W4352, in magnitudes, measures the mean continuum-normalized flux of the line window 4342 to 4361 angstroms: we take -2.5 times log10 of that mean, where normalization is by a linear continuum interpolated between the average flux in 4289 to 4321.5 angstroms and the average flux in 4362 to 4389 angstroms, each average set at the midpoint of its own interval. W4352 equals 0.167 mag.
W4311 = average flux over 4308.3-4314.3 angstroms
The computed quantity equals 7.93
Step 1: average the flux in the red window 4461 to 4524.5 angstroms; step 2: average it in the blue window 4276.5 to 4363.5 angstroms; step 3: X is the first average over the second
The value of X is 1.1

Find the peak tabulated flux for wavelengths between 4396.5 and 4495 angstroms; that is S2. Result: 9.941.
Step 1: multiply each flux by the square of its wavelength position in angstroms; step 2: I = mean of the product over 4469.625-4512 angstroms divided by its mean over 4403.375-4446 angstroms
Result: 1.05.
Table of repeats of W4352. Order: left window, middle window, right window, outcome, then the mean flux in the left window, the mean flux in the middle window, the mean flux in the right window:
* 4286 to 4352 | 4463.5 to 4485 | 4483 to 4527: 0.02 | 7.89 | 8.5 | 8.8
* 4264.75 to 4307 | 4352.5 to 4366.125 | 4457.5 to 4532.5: 0.01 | 8.41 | 8.45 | 8.66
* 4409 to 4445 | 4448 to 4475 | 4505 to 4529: 0.02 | 8.6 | 8.51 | 8.84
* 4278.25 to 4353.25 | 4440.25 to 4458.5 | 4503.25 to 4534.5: 0.01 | 7.93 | 8.3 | 8.66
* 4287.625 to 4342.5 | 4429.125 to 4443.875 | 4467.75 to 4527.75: -0.04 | 8.18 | 8.87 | 8.77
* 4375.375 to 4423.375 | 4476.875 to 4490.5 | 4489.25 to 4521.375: 0.04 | 8.24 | 8.42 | 8.85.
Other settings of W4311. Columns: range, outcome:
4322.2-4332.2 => 7.48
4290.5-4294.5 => 9.03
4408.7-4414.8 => 8.29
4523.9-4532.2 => 8.56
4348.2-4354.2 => 7.07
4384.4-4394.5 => 8.44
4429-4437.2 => 9.22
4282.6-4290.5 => 8.2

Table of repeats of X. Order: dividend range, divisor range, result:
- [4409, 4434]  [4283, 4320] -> 1.06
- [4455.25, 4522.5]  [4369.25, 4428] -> 1.04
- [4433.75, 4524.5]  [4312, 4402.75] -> 1.07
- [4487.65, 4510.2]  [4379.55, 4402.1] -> 1.10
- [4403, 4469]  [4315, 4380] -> 1.06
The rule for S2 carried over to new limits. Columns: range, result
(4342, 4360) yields 8.83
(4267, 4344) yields 14.36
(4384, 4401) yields 9.213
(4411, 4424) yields 9.377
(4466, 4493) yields 9.398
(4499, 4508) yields 9.578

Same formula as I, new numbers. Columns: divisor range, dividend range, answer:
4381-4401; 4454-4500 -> 1.11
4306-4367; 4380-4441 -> 1.11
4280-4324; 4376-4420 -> 1.05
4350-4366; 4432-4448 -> 1.09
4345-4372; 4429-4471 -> 1.12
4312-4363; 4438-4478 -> 1.15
